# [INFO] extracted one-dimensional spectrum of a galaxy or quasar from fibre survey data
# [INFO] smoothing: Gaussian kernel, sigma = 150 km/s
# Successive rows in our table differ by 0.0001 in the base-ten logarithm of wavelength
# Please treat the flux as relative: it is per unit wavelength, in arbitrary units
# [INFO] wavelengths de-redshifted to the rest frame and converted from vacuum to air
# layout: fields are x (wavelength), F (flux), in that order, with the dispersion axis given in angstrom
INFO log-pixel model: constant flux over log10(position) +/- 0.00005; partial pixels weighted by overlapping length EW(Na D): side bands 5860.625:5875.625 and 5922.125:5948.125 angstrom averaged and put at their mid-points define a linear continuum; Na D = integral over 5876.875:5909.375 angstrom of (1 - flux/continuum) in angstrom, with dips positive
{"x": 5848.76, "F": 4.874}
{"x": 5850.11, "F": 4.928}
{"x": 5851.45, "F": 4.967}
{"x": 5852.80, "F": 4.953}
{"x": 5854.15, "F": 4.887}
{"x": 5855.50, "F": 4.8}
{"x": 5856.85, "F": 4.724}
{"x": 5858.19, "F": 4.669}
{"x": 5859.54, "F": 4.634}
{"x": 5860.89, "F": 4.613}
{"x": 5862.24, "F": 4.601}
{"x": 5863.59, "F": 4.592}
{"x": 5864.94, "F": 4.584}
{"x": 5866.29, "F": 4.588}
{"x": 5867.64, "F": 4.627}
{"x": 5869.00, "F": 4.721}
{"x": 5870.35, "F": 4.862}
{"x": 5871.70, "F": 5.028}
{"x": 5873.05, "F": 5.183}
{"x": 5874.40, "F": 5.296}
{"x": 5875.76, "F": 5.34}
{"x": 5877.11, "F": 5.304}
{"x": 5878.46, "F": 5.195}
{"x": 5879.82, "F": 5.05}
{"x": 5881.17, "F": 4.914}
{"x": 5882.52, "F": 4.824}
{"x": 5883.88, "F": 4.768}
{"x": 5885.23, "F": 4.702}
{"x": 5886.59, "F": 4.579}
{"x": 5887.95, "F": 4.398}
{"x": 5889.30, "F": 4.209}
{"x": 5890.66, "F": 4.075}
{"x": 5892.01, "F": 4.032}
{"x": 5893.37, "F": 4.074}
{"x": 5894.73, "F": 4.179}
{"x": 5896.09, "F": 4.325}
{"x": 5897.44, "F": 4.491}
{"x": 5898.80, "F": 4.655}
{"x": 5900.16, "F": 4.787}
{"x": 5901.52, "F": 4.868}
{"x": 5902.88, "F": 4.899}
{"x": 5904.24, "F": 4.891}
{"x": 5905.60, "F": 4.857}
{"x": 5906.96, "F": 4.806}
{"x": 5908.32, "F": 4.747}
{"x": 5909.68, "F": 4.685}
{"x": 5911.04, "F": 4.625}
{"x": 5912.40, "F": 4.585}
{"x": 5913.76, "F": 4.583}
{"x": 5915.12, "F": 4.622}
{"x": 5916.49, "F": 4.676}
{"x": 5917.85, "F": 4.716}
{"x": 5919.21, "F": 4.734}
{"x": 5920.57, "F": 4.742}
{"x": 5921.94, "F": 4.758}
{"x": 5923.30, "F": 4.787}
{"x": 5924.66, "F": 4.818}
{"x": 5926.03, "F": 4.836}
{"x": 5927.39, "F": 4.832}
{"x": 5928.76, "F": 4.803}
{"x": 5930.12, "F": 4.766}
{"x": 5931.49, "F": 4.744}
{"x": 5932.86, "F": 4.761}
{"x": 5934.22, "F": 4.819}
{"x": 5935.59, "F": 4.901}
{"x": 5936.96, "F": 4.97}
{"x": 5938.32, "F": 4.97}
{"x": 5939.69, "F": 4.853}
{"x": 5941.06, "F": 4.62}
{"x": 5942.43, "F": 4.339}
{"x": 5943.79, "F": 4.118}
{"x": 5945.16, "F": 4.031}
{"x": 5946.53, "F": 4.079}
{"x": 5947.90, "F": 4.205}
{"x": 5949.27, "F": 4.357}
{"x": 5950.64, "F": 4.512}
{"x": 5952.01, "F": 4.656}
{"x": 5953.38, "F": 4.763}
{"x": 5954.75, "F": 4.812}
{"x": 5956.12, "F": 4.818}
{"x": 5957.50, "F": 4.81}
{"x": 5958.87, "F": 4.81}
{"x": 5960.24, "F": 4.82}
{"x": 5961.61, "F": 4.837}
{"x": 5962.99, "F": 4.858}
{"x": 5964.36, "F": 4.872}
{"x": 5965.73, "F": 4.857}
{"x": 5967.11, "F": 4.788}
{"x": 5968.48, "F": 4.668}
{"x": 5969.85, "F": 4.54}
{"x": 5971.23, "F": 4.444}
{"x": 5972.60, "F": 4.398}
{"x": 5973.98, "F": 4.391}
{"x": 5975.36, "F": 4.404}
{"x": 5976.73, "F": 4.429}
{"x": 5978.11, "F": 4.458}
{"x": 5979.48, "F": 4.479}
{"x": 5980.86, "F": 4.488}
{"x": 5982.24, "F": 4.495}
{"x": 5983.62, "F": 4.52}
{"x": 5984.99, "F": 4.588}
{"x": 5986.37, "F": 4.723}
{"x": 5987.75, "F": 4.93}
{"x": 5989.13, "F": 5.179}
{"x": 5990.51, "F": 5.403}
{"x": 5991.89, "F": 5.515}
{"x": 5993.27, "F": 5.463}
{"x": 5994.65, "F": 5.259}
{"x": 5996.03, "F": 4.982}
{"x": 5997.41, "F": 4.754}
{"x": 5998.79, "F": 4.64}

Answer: 0.76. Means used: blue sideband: 4.81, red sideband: 4.66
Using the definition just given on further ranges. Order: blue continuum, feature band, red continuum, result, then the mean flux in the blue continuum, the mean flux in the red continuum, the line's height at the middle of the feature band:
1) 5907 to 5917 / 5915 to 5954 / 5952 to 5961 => 0.6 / 4.66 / 4.79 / 4.73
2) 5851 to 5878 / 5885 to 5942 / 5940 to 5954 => -1.2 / 4.85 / 4.38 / 4.57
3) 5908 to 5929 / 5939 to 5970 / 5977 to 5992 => 0.9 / 4.72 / 4.76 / 4.74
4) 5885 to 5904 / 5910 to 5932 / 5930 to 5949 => -1.0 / 4.45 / 4.57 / 4.52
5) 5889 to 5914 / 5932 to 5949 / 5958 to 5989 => 0.2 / 4.55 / 4.64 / 4.6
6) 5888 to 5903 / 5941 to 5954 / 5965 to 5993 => 0.7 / 4.4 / 4.7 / 4.58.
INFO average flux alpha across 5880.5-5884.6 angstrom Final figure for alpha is 4.84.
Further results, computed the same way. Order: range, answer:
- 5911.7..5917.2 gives 4.62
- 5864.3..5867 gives 4.59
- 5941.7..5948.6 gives 4.16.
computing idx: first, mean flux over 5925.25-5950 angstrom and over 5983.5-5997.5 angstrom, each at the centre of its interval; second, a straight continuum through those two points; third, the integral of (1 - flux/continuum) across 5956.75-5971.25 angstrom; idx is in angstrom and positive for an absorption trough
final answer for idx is 0.2 angstrom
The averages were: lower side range 4.61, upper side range 5.06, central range 4.77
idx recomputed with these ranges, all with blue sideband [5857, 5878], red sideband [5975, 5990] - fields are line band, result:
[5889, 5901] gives 1.2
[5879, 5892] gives 0.6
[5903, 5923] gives 0.1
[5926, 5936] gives -0.2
